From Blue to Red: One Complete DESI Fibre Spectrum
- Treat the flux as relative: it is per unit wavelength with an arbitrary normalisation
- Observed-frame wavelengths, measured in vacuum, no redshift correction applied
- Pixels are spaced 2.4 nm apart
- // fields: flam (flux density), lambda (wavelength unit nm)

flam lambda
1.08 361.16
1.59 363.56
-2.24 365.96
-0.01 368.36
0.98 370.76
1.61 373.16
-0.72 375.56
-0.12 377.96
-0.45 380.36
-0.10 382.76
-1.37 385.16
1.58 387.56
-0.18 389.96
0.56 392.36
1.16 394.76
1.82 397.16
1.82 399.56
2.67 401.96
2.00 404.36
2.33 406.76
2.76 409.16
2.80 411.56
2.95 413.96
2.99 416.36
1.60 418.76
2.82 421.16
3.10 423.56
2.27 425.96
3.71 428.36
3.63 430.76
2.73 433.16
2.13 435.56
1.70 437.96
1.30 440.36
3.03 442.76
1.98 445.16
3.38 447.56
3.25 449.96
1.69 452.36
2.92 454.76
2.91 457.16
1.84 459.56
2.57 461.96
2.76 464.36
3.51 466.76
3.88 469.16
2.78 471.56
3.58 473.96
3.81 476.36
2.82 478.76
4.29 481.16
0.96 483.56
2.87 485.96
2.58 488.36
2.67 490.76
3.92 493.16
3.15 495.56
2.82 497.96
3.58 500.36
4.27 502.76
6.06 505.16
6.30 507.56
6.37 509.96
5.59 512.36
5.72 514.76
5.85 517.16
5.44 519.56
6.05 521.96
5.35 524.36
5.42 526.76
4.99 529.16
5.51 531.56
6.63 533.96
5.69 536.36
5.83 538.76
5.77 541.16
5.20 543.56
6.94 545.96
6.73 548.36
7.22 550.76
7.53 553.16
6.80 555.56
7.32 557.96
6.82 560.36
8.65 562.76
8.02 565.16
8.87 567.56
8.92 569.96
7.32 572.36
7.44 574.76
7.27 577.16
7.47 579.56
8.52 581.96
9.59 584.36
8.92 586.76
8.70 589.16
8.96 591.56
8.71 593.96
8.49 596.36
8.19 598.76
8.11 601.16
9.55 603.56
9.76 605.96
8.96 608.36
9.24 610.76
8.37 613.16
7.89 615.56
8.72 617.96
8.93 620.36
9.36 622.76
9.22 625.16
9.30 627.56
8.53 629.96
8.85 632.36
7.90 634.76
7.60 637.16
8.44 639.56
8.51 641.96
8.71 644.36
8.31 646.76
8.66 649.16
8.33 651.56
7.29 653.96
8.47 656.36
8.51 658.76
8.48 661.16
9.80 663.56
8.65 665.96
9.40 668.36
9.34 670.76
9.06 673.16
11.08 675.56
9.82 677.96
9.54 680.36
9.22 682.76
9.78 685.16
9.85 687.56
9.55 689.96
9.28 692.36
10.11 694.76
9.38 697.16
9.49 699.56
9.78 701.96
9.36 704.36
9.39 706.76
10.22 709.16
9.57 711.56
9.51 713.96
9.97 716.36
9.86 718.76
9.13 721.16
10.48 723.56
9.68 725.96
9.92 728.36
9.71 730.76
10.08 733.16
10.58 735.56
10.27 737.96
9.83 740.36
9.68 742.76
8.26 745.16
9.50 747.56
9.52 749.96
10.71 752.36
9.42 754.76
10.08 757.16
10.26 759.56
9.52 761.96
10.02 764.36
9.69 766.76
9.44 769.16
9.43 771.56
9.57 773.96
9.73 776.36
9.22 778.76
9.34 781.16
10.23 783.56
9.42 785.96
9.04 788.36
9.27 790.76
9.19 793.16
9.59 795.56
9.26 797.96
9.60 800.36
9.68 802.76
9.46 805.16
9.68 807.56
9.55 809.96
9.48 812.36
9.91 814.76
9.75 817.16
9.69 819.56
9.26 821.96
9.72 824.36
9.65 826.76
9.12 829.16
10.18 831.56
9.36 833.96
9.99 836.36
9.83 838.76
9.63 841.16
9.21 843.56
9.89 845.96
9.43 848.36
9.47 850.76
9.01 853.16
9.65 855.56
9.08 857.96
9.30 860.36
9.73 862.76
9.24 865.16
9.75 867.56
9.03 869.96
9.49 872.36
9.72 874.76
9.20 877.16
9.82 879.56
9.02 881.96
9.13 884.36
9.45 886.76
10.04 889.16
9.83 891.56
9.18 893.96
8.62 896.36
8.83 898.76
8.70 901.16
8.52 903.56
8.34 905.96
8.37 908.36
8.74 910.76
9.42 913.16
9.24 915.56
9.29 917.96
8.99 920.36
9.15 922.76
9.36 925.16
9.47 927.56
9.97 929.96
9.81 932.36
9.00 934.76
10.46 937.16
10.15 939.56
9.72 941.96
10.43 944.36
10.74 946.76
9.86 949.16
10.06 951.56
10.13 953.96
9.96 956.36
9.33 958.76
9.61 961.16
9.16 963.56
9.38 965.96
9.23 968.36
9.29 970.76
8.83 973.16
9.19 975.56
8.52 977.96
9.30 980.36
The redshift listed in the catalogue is 0.263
